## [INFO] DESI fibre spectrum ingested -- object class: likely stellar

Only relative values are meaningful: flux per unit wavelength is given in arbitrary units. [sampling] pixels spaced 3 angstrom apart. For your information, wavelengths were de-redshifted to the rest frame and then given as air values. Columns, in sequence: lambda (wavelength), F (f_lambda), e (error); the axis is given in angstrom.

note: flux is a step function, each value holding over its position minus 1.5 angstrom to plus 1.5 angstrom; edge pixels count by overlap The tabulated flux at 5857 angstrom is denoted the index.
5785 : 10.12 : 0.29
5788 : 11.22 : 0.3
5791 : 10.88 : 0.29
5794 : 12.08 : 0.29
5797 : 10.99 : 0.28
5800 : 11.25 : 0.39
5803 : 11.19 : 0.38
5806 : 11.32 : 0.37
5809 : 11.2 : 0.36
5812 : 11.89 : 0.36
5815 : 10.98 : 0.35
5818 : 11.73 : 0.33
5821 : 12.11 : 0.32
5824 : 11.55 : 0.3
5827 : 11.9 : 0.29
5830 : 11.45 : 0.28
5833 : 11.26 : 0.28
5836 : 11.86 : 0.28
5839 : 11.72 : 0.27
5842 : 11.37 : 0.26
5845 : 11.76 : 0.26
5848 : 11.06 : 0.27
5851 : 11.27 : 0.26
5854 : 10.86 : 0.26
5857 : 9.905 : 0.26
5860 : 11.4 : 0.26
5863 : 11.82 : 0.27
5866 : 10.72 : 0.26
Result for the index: 9.905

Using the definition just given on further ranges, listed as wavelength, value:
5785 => 10.12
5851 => 11.27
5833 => 11.26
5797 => 10.99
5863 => 11.82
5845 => 11.76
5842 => 11.37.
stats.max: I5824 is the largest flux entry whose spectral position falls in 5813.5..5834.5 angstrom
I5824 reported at 12.11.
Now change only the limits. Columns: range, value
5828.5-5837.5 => 11.86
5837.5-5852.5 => 11.76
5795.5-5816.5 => 11.89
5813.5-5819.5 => 11.73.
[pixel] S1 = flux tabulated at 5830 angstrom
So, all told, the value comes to 11.45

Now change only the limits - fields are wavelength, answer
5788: 11.22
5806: 11.32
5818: 11.73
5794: 12.08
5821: 12.11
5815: 10.98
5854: 10.86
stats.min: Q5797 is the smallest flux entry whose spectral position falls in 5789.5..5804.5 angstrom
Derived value 10.88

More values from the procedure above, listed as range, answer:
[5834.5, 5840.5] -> 11.72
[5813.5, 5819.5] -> 10.98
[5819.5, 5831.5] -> 11.45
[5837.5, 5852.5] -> 11.06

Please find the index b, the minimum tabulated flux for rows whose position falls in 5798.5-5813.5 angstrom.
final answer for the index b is 11.19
